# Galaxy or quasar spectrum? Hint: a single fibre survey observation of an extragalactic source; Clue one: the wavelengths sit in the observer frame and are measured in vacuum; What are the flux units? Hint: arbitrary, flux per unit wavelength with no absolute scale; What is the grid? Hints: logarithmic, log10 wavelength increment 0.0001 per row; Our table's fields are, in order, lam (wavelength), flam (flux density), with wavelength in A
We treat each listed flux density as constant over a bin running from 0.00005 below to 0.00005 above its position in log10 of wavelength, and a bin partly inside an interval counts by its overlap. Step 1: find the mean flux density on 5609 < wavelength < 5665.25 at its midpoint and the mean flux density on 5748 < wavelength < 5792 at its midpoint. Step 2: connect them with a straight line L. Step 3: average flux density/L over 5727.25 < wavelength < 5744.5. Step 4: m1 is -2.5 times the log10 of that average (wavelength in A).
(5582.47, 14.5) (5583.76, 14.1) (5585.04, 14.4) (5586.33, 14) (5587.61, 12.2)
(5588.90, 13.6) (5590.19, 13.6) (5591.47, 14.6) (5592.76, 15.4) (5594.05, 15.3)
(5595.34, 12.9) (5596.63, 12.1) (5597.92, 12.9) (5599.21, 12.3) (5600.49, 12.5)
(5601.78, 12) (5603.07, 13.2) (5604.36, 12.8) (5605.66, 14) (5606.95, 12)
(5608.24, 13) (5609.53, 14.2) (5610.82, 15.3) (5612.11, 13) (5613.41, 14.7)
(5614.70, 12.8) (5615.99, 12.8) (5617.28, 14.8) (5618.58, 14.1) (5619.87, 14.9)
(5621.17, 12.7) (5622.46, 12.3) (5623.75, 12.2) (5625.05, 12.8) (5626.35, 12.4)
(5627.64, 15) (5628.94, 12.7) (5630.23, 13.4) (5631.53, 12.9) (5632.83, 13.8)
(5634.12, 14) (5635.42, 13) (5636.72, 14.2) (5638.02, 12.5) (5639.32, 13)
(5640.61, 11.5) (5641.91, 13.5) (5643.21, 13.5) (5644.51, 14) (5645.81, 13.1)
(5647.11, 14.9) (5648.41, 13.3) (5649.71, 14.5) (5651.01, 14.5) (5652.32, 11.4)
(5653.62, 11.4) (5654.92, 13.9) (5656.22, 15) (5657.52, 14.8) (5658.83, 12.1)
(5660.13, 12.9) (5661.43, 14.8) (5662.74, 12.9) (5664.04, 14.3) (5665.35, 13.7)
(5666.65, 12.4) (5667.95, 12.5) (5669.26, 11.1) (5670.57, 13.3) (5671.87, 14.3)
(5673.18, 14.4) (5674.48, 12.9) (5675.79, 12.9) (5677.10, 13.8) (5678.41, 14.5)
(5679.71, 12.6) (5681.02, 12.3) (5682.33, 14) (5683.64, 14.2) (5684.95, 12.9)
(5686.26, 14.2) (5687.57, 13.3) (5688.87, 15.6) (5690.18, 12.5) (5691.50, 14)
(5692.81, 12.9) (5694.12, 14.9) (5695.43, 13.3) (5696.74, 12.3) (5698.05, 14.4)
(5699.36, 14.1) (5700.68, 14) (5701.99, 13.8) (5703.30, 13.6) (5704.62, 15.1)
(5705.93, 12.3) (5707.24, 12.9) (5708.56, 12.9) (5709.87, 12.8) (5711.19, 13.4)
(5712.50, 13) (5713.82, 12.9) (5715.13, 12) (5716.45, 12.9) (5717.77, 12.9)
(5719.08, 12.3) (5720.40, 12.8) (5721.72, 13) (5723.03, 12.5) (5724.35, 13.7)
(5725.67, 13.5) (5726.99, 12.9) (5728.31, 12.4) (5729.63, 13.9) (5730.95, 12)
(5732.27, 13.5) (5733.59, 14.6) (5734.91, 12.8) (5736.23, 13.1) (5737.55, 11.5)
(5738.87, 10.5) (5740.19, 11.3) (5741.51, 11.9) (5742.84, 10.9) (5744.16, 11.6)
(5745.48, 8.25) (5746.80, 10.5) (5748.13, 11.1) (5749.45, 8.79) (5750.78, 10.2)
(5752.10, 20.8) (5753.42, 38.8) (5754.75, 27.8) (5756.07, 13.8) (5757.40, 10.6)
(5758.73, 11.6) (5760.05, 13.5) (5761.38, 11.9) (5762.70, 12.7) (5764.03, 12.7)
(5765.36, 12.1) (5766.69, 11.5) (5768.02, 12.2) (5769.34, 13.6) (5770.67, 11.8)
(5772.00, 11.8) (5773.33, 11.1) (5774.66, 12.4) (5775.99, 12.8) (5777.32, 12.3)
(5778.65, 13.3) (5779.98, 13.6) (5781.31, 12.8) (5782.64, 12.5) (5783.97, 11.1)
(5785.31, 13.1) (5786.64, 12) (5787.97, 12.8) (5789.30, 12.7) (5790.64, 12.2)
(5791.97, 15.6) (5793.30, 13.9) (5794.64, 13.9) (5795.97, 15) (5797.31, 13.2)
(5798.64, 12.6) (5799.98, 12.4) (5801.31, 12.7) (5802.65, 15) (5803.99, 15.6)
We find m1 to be 0.11 mag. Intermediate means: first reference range 13.5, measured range 12.3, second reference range 13.8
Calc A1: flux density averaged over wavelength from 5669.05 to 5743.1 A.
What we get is 13.1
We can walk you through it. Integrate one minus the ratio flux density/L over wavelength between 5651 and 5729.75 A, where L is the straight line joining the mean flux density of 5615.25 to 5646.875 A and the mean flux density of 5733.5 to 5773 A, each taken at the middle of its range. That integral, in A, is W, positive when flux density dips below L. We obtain 0.4 A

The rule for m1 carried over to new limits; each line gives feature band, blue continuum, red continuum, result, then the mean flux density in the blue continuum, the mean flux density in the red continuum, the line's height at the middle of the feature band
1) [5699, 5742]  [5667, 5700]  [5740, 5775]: 0.05 mag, 13.5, 13.6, 13.5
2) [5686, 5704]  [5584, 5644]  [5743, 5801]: -0.03 mag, 13.4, 13.4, 13.4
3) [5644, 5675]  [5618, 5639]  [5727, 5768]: -0.01 mag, 13.3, 13.5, 13.4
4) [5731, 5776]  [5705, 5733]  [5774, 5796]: -0.03 mag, 12.9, 13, 13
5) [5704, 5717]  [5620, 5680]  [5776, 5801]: 0.01 mag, 13.3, 13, 13.2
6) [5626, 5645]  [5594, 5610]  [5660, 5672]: -0.02 mag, 12.9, 13.2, 13.1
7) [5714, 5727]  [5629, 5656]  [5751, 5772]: 0.15 mag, 13.3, 15.5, 14.7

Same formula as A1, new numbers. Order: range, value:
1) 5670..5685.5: 13.5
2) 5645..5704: 13.5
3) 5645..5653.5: 13.5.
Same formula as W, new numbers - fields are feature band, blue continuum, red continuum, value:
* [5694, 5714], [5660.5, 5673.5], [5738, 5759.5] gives 0.42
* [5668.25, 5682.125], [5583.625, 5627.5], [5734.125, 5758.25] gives 0.55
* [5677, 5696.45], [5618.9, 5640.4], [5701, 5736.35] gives -0.73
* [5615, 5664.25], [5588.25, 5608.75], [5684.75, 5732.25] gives -0.51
